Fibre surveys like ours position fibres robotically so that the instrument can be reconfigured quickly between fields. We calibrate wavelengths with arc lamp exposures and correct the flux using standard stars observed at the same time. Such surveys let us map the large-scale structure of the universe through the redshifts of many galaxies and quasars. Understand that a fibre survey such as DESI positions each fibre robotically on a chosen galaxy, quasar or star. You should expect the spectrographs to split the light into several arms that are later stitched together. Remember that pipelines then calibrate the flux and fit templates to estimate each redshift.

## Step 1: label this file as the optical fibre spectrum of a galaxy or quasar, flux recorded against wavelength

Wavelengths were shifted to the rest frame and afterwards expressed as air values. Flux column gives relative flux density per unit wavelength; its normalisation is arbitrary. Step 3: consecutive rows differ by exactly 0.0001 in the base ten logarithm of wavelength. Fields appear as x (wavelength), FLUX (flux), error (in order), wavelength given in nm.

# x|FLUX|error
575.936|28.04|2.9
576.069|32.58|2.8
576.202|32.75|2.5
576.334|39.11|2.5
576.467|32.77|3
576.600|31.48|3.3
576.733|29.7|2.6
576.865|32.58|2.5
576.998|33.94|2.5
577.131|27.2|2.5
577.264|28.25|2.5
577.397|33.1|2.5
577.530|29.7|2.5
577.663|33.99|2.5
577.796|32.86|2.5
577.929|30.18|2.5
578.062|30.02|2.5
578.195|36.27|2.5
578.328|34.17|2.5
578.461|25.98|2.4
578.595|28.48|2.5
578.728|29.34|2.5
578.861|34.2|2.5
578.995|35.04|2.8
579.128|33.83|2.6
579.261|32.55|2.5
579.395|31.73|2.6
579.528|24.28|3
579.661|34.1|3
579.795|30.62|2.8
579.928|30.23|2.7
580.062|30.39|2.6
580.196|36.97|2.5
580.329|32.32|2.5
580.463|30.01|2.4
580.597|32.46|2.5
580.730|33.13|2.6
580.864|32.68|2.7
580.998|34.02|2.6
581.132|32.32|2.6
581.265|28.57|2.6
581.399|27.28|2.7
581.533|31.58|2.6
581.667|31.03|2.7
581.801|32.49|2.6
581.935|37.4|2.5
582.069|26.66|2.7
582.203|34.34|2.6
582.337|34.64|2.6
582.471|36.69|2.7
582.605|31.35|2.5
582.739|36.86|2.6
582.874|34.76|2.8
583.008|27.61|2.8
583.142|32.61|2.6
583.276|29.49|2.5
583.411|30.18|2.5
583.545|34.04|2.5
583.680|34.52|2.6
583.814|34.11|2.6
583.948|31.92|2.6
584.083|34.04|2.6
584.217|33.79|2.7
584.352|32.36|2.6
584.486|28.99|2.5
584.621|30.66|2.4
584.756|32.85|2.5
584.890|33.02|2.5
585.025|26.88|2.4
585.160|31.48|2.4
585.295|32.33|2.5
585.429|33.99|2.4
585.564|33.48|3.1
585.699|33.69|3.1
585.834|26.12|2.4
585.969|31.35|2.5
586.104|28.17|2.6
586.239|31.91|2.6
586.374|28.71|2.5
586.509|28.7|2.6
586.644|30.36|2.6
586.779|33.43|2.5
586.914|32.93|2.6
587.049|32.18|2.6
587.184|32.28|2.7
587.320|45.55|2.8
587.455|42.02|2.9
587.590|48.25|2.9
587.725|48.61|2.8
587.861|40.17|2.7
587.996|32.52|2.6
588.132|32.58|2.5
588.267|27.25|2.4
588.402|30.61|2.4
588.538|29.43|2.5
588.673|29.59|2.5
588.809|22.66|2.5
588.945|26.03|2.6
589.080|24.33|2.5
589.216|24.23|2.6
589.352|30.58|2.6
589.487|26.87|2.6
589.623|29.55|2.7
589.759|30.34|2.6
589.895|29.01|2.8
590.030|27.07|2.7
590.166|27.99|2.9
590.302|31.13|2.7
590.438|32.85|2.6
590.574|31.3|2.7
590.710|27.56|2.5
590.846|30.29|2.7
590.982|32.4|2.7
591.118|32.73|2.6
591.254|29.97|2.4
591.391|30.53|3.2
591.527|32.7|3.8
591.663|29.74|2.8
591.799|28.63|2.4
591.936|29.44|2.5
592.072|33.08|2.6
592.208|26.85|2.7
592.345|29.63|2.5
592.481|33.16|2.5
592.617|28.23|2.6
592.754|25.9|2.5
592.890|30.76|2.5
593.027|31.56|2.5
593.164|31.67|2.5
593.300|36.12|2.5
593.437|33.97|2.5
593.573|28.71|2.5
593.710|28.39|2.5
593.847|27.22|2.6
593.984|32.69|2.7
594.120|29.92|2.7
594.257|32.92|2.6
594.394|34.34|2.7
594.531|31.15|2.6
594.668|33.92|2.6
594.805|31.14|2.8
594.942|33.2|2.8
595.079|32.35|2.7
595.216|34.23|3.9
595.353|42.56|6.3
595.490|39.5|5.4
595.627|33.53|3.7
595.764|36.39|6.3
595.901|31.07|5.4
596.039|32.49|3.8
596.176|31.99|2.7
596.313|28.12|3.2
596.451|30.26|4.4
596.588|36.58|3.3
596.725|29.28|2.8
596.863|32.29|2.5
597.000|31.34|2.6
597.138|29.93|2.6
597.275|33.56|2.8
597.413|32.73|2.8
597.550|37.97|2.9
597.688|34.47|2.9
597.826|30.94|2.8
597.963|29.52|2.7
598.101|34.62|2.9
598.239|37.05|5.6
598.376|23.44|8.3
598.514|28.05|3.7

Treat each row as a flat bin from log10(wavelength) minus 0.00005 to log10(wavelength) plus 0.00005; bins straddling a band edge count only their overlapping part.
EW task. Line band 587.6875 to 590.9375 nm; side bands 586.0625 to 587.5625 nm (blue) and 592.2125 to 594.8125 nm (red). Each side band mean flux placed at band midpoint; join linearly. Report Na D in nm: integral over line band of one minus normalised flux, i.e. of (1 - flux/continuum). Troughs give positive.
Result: 0.28 nm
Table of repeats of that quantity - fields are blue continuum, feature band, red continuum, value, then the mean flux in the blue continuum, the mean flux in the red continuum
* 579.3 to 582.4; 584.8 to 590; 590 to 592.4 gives -0.18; 31.7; 30.3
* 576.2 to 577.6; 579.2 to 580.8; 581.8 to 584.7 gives 0.03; 31.8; 32.7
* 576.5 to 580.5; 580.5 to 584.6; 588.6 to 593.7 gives -0.20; 31.5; 29.6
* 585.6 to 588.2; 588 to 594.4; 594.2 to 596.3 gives 0.83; 34.7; 33.9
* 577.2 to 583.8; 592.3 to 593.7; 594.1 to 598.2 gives 0.09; 32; 33.1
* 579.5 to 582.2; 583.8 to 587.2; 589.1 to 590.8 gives -0.14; 31.6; 28.9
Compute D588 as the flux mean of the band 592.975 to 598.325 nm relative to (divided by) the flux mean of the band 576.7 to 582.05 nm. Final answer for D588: 1.0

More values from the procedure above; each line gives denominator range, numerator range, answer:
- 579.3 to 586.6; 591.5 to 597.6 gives 1.01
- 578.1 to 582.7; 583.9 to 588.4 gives 1.04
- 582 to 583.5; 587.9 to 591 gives 0.90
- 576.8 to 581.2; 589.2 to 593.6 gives 0.95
